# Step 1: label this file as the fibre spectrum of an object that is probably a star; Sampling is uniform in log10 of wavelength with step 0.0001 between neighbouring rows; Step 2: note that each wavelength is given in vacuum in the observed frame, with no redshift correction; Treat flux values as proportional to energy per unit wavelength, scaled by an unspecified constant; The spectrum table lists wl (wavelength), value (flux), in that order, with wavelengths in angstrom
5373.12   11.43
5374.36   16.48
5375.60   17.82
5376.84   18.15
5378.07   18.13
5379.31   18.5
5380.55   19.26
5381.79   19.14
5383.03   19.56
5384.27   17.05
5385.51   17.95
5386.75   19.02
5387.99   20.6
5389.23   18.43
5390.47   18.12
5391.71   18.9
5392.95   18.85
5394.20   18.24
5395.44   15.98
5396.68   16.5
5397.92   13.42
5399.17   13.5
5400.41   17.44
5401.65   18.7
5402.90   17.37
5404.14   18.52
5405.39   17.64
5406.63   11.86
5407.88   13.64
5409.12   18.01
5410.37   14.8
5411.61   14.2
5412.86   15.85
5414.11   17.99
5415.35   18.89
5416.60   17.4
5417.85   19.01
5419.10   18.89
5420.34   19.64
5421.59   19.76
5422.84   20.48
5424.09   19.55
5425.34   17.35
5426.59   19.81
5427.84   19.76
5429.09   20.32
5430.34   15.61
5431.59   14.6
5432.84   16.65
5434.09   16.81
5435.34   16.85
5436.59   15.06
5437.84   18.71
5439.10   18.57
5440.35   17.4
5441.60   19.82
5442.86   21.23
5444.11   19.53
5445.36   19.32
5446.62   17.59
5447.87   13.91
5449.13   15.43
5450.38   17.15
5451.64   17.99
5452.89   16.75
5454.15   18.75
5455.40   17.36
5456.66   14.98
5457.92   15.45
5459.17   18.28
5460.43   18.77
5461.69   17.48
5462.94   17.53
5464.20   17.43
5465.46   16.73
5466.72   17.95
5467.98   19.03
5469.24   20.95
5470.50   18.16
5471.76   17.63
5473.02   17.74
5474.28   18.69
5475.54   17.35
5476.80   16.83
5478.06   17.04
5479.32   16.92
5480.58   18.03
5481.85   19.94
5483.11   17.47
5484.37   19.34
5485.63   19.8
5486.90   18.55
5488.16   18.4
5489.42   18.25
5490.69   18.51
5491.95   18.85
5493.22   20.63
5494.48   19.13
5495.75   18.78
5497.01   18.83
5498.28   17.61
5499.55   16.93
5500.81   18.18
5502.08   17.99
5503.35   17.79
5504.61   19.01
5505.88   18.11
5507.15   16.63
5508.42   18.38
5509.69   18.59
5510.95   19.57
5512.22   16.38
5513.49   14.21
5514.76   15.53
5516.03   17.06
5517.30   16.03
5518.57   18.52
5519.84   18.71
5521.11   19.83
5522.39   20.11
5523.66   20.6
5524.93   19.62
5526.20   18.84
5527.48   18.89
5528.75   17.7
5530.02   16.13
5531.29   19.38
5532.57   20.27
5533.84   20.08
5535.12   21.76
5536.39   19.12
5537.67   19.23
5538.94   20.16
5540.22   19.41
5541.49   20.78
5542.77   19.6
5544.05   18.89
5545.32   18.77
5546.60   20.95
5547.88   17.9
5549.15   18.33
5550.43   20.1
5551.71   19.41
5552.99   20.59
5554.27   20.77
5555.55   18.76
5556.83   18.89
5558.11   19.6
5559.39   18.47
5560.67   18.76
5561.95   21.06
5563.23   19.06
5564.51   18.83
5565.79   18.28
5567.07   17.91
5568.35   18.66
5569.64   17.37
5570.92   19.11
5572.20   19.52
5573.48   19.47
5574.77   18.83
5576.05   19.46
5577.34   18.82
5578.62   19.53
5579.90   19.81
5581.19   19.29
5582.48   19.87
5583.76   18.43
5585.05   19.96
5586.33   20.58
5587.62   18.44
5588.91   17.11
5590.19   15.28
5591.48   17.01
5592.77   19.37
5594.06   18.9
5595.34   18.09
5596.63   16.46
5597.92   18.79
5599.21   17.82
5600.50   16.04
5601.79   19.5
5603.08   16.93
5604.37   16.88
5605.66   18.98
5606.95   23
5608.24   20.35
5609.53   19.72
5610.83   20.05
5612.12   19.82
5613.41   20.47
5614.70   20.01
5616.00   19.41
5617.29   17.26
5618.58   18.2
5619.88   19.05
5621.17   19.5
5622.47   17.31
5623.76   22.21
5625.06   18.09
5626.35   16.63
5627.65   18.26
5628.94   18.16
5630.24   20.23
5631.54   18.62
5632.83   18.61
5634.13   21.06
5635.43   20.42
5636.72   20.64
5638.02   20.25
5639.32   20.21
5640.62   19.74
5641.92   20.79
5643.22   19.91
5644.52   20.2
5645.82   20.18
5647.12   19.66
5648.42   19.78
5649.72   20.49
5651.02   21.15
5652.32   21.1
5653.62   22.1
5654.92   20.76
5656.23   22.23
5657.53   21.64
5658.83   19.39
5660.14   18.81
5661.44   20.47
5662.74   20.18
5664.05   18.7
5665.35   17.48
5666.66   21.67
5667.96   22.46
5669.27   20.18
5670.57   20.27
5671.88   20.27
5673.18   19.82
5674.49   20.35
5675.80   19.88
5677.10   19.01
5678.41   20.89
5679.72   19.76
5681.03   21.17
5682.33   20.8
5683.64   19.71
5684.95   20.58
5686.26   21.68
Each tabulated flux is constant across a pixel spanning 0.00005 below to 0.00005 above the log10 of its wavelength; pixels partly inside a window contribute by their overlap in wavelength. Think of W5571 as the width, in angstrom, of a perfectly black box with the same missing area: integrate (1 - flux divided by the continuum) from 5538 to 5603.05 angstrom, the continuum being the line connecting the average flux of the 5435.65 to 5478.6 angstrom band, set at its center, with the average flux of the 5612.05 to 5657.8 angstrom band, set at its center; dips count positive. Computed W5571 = 0.5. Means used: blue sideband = 17.7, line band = 18.9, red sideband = 19.8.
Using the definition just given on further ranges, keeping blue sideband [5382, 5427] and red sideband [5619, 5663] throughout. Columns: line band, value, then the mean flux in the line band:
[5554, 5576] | 0.2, 19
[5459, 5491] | 0.2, 18.2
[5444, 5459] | 0.9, 17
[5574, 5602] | 1.3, 18.5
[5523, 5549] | -0.7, 19.4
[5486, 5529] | 0.8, 18.3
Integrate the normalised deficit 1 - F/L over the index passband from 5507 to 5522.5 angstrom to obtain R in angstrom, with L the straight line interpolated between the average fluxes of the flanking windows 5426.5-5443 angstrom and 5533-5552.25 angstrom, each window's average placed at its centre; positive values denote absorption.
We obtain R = 1.3 angstrom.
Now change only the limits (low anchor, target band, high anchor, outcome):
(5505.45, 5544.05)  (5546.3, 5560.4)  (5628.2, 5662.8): -0.3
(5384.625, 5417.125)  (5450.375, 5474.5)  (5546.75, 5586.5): 0.1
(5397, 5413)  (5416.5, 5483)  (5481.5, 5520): -4.3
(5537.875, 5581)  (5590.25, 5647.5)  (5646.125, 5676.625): 2.3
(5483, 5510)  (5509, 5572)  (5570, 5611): -1.0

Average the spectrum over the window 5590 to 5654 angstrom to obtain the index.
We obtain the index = 19.3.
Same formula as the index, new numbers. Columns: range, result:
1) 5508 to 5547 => 18.8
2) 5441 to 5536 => 18.2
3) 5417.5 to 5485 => 17.9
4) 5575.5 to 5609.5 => 18.7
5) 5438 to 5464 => 17.7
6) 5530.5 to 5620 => 19.1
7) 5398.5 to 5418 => 16.5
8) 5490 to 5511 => 18.4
